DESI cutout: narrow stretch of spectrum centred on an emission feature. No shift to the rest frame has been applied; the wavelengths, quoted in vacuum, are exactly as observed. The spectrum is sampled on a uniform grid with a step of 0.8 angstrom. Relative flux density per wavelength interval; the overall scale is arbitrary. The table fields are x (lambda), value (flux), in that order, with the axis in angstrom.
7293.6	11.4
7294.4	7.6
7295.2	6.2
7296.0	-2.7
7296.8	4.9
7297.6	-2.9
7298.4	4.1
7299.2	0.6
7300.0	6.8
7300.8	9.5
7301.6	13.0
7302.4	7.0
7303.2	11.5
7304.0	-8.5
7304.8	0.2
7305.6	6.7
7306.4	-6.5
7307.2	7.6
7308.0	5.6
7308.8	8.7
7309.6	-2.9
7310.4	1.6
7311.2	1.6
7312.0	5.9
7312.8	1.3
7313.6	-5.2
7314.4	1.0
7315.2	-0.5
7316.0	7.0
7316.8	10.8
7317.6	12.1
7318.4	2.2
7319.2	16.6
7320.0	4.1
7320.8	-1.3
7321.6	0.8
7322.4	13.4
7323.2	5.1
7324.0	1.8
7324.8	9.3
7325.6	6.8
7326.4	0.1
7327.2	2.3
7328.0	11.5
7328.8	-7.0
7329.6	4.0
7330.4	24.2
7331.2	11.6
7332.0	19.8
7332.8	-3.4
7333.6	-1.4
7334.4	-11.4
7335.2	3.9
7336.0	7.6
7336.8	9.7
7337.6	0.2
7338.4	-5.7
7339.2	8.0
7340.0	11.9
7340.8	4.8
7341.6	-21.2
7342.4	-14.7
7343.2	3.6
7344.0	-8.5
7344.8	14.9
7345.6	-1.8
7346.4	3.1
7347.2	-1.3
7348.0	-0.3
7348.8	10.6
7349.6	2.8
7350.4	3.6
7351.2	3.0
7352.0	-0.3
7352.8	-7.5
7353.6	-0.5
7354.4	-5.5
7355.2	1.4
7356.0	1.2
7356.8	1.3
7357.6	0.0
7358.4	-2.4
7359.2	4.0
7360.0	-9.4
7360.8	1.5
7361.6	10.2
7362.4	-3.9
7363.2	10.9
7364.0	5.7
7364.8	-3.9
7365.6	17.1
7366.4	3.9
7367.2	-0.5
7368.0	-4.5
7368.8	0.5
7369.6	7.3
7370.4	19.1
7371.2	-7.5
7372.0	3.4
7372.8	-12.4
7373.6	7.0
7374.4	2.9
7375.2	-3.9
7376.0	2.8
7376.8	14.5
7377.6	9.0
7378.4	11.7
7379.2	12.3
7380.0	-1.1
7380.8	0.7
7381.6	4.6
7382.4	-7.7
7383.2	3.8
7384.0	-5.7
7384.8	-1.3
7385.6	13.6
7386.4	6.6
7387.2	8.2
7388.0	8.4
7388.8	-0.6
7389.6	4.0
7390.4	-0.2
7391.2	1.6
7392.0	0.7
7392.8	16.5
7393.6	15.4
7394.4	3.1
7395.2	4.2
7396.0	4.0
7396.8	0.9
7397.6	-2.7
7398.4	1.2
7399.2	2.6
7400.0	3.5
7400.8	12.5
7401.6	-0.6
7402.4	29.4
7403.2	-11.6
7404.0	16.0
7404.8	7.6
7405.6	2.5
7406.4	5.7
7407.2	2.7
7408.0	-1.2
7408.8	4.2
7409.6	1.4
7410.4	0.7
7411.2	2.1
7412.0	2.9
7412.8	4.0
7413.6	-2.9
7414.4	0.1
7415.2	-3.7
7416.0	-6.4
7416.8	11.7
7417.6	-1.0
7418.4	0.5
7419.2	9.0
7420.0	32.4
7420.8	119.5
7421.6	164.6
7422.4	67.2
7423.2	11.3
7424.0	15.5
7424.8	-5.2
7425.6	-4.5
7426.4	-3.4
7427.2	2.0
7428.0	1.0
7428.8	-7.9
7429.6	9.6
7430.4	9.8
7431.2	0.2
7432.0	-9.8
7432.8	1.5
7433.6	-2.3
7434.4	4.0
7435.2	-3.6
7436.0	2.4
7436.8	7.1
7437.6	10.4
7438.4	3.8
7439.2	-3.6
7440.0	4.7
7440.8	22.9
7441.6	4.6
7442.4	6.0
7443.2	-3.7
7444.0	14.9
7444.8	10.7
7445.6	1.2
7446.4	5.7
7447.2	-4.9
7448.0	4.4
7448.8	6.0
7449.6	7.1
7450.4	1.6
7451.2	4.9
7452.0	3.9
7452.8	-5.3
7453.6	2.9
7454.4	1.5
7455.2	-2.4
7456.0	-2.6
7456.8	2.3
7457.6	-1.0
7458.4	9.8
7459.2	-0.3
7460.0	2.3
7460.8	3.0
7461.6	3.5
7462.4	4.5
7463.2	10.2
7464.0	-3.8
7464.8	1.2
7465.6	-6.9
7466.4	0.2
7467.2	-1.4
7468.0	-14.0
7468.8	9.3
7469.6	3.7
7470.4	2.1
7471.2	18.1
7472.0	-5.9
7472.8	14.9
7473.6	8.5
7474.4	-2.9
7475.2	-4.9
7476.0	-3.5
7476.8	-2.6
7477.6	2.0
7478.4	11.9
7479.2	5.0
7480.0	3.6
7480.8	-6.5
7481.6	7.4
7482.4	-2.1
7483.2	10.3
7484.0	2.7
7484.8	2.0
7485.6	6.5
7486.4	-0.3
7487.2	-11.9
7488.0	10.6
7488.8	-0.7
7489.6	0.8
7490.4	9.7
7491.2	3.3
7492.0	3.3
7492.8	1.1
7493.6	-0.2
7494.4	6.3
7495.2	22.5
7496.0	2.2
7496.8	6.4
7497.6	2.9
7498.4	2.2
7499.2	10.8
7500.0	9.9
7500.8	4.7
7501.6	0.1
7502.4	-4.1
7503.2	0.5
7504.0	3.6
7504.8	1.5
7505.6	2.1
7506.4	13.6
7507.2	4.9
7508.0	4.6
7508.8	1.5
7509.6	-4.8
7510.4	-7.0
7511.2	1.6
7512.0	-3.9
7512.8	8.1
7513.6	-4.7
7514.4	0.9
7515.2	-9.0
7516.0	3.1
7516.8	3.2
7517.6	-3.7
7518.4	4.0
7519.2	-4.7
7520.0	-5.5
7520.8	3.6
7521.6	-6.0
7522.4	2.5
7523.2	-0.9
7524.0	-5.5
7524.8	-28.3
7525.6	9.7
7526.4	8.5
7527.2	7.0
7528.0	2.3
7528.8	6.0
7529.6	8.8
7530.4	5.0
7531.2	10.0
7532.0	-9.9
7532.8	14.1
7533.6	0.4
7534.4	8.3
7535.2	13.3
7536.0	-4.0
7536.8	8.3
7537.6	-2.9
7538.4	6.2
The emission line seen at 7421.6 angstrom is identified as H-alpha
